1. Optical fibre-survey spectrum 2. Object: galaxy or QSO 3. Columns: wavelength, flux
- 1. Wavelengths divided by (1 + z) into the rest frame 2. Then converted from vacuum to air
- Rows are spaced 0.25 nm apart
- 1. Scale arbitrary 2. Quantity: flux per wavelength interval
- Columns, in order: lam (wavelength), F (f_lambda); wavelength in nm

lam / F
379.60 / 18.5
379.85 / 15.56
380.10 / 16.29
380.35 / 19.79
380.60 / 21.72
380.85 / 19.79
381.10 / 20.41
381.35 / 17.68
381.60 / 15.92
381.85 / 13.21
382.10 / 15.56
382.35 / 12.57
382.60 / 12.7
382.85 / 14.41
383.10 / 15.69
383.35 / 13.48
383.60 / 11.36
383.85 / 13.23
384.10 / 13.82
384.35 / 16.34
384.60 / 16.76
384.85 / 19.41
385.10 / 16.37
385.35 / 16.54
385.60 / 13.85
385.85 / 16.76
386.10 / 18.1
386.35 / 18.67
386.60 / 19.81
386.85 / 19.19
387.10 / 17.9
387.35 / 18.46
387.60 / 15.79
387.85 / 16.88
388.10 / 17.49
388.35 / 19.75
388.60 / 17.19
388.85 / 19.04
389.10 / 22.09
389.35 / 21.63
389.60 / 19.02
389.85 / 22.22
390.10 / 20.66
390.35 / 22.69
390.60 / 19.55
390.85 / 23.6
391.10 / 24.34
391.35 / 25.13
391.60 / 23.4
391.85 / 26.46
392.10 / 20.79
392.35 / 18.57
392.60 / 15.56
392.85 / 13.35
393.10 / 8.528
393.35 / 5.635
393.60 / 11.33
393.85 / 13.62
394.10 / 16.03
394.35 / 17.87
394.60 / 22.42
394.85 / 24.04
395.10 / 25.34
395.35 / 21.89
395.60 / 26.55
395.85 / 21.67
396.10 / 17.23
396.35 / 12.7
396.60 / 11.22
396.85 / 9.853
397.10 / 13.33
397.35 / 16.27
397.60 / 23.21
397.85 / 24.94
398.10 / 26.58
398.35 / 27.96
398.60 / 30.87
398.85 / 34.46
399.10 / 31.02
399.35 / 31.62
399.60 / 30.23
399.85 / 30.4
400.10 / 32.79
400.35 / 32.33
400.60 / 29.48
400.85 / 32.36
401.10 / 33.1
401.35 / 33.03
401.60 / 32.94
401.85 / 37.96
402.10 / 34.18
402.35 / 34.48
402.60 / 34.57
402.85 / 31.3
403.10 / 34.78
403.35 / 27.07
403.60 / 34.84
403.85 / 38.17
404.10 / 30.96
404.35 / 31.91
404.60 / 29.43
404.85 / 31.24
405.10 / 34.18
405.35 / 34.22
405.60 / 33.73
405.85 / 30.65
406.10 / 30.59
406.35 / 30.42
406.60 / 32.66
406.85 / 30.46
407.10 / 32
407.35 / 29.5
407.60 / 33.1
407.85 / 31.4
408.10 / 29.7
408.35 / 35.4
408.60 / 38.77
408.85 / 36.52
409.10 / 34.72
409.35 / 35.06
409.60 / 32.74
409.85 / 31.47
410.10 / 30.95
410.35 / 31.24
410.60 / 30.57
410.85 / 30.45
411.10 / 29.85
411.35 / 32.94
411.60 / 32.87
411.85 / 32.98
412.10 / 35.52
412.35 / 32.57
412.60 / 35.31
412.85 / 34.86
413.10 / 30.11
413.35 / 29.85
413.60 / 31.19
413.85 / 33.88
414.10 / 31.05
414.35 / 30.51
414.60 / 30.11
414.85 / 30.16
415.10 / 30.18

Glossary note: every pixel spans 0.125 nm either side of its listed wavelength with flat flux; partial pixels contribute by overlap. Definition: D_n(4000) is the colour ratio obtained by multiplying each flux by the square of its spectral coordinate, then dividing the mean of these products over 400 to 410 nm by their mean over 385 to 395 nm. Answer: 1.91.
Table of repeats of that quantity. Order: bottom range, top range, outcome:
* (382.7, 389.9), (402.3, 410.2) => 2.10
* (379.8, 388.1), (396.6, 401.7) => 1.80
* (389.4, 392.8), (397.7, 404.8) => 1.56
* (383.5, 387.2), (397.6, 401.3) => 1.97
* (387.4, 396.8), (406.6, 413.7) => 1.89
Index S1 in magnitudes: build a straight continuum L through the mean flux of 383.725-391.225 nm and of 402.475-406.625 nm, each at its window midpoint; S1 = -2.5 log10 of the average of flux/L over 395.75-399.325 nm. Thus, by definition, 0.230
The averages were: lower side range 18.6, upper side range 32.4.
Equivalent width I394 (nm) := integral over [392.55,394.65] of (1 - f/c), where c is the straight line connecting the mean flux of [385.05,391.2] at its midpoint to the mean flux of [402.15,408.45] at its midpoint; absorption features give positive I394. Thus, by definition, 0.89 nm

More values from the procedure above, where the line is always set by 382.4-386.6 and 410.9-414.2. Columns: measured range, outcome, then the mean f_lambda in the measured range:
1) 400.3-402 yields -0.49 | 33.1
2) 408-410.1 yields -0.26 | 34.2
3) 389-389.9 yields -0.13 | 21.1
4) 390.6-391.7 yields -0.23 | 23.6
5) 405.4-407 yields -0.16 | 31.6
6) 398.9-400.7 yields -0.47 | 31.3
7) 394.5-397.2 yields 0.43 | 18.8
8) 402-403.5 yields -0.35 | 32.7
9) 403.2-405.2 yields -0.35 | 32.2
